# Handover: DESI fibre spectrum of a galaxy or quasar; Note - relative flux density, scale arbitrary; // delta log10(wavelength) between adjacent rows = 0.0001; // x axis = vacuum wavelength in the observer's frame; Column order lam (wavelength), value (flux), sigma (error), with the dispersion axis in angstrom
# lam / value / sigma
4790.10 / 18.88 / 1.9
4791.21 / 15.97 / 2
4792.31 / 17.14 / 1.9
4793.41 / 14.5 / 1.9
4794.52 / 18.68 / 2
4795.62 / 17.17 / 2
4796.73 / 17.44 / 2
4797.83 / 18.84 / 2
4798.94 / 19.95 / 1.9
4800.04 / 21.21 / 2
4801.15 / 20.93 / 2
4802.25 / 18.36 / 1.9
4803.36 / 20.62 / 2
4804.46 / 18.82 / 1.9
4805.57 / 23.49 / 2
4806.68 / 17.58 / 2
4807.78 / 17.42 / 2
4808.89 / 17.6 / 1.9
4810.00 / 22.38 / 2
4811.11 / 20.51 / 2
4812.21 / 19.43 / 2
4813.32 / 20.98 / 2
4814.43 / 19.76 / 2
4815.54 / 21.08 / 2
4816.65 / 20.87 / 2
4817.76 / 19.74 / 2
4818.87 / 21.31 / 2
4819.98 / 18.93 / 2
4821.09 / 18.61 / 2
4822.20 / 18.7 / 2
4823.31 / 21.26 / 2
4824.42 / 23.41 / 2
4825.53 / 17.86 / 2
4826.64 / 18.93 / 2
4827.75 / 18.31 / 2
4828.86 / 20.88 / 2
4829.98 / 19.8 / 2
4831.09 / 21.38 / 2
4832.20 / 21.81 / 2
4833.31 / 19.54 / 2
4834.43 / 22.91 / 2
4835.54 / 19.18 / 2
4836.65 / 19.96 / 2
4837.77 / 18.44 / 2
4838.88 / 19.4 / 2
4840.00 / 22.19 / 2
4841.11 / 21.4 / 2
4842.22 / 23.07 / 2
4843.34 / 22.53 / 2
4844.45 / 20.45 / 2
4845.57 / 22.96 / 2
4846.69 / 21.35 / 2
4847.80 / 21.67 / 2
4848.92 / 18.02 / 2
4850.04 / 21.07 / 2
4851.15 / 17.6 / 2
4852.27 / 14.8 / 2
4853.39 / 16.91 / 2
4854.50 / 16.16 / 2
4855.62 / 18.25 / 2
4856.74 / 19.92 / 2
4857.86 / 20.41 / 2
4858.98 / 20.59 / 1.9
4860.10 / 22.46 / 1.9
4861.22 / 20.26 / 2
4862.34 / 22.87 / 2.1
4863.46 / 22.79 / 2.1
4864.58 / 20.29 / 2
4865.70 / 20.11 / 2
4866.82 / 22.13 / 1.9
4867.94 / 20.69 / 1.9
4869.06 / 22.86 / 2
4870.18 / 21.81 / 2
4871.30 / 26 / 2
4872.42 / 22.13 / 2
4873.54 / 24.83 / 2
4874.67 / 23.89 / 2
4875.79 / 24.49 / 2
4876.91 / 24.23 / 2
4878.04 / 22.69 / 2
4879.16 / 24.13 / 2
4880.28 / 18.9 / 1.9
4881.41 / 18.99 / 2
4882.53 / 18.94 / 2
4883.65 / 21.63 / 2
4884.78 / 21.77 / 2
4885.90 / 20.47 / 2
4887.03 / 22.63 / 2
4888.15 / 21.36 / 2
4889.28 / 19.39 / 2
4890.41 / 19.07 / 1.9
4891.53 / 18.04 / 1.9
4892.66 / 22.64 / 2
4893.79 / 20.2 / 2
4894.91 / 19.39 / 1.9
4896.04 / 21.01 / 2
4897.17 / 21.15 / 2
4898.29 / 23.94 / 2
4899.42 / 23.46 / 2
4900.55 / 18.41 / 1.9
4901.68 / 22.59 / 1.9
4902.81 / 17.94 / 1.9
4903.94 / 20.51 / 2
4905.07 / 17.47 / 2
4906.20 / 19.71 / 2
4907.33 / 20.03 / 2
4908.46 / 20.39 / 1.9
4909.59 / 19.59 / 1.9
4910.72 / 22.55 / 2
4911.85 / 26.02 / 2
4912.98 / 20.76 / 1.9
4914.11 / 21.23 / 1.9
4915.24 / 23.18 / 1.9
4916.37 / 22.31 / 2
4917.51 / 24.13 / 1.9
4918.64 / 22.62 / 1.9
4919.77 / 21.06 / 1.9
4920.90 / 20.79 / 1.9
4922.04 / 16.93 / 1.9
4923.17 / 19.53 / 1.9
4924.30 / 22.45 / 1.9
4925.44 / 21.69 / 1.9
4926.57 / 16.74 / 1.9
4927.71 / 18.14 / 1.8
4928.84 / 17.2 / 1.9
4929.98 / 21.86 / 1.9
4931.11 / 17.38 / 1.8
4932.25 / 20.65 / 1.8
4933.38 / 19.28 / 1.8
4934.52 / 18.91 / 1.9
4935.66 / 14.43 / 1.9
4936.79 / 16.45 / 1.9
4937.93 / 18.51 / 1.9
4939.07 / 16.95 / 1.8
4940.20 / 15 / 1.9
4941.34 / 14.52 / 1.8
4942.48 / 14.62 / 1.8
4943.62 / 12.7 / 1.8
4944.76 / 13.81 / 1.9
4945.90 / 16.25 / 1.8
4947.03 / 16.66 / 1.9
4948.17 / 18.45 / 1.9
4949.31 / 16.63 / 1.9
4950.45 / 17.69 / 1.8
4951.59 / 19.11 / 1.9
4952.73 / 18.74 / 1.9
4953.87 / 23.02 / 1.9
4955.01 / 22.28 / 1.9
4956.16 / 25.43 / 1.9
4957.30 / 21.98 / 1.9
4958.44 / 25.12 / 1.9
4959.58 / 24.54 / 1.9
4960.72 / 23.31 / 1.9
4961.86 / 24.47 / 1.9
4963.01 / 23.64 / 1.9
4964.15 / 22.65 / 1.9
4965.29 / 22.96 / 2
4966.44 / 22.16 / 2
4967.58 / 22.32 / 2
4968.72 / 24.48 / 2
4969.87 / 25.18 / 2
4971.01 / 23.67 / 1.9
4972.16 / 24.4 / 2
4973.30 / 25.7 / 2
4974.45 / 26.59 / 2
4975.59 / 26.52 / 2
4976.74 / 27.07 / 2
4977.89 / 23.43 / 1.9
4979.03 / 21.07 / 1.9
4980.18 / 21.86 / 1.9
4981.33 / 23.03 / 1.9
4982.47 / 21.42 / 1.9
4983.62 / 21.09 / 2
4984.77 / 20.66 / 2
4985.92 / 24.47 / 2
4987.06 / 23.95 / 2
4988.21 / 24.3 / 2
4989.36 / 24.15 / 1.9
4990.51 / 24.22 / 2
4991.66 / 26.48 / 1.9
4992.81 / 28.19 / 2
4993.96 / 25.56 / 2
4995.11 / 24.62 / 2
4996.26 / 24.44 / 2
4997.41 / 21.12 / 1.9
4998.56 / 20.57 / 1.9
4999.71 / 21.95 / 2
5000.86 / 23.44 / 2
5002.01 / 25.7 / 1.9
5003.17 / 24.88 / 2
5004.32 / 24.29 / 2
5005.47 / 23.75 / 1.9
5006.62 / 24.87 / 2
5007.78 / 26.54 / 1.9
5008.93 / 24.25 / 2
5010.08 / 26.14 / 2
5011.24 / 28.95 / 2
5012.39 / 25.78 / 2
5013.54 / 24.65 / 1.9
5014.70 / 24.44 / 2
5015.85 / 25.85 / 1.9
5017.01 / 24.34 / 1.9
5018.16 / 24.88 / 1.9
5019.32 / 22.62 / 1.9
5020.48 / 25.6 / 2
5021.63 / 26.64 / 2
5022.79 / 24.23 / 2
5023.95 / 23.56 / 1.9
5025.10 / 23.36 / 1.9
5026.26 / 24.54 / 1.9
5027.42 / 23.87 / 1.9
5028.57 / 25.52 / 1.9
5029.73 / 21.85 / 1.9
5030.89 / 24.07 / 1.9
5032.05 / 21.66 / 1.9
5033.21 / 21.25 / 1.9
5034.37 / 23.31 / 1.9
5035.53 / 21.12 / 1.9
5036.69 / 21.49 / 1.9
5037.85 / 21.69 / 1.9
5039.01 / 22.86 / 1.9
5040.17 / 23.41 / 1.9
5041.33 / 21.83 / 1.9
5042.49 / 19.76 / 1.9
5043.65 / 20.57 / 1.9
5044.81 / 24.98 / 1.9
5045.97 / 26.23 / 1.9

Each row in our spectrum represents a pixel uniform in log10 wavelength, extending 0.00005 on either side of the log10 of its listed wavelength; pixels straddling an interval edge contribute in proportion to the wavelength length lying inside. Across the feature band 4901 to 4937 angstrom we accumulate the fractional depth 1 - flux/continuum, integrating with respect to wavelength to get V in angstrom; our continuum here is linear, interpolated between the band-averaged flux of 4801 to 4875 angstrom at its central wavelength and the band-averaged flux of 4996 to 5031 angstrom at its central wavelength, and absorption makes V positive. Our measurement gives 3.41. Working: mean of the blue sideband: 20.5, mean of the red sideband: 24.4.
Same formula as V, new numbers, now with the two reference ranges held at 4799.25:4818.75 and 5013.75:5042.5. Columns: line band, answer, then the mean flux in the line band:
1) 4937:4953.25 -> 4.2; 16.4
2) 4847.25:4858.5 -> 1.2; 18.5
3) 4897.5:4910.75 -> 0.6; 20.5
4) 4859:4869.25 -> -0.3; 21.5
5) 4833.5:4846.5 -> -0.3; 21.1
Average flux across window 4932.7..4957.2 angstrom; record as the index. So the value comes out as 17.7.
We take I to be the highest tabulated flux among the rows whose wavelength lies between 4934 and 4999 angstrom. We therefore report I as 28.19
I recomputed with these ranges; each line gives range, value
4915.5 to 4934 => 24.13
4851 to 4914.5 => 26.02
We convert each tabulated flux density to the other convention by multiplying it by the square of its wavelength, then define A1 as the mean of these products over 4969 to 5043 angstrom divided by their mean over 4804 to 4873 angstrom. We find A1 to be 1.3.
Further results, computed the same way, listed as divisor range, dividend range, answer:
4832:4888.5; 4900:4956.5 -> 0.94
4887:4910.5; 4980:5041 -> 1.23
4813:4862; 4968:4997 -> 1.28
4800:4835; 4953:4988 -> 1.25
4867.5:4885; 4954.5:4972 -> 1.09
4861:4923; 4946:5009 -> 1.12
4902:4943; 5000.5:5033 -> 1.31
